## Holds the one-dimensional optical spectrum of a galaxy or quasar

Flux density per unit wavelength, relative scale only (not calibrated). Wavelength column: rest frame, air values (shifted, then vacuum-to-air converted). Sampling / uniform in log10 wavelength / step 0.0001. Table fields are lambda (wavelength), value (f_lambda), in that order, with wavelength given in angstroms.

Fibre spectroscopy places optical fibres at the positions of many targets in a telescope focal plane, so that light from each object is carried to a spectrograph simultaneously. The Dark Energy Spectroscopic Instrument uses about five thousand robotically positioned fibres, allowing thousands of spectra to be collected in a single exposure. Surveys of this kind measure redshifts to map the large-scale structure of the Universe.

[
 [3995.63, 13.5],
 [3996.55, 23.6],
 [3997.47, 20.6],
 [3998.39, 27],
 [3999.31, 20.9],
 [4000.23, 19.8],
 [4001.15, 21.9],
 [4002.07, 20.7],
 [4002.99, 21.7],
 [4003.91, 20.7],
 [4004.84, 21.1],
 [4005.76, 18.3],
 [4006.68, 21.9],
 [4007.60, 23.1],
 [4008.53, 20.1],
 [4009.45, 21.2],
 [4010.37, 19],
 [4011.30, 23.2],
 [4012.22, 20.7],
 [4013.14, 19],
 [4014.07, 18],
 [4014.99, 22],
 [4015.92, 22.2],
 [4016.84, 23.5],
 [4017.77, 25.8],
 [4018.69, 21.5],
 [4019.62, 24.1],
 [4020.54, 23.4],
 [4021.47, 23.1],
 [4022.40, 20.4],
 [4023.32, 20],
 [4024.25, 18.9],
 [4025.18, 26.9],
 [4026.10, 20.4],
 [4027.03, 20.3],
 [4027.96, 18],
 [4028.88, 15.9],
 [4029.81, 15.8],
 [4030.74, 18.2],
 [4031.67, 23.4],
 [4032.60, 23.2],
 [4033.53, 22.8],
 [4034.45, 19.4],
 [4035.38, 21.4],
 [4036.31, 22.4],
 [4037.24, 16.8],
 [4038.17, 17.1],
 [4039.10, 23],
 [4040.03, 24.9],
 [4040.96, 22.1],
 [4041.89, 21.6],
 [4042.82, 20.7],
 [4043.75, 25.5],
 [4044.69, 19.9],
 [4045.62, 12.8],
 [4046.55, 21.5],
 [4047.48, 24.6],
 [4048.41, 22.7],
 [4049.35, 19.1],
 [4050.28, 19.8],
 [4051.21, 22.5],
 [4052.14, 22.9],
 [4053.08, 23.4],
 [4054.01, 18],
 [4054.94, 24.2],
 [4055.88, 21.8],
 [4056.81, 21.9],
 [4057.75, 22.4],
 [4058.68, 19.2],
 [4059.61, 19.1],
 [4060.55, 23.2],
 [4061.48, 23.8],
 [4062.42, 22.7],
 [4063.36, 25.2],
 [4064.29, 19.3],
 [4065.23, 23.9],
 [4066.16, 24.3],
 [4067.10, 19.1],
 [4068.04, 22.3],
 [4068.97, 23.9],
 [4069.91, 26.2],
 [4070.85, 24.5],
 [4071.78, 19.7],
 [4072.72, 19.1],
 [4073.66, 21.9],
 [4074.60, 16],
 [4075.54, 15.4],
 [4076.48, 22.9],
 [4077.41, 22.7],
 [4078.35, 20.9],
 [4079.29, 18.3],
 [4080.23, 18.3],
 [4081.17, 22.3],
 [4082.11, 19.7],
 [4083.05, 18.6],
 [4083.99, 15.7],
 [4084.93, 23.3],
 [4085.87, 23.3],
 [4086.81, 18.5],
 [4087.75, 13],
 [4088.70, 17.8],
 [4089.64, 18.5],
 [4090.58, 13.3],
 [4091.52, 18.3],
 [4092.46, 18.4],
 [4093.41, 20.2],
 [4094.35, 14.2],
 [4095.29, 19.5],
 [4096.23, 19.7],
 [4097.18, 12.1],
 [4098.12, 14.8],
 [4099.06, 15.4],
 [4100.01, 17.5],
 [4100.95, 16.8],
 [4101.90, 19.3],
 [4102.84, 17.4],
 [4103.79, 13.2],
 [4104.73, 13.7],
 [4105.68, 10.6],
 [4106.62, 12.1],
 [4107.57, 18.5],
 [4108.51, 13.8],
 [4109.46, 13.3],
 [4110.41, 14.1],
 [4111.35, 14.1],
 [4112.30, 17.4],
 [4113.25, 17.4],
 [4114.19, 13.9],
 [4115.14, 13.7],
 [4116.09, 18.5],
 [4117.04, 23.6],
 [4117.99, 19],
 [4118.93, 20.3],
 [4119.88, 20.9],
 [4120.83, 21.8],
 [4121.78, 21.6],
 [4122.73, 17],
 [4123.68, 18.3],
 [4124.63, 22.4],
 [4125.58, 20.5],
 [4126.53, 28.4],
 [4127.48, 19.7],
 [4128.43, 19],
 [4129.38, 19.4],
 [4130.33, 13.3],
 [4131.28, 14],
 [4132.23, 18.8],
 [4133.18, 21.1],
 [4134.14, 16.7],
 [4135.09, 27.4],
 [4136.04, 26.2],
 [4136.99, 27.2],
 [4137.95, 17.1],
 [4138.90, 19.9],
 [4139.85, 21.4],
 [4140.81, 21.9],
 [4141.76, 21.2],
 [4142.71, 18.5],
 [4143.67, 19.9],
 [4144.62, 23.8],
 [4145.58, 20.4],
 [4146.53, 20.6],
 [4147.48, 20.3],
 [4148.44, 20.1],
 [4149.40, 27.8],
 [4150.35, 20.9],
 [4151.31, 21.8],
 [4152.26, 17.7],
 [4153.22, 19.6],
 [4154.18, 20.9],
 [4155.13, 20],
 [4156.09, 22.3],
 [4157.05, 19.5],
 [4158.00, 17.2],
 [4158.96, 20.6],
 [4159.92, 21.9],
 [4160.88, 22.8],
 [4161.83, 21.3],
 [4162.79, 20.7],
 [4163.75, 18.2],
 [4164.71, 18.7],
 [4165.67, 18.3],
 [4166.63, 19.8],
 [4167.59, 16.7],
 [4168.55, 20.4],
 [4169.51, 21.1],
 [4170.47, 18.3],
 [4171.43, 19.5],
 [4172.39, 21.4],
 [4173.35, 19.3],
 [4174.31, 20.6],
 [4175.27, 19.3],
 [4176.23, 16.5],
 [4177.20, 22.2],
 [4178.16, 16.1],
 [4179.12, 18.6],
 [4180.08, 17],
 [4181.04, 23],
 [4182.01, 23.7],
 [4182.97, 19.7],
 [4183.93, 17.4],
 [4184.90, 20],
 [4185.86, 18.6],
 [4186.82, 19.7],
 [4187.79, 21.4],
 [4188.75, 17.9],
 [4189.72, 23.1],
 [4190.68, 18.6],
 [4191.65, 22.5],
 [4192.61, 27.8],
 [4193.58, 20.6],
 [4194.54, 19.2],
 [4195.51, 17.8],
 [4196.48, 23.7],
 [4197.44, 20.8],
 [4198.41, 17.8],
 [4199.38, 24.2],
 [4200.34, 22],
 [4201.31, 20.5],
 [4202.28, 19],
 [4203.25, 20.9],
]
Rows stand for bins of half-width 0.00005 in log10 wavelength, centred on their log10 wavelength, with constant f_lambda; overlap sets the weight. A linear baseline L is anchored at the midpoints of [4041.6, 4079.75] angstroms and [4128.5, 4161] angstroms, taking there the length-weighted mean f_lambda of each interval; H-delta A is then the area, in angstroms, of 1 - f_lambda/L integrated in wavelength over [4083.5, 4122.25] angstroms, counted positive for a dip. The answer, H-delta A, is 7.3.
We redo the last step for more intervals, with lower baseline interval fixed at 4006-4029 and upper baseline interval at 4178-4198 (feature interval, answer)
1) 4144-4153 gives -0.3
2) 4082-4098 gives 2.4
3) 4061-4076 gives -0.5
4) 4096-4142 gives 5.6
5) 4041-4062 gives -0.2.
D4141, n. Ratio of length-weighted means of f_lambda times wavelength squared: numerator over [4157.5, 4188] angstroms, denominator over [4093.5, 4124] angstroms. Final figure 1.21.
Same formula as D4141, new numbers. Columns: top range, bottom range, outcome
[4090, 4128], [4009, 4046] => 0.86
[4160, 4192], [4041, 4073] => 0.96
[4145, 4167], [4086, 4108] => 1.29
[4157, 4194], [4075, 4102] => 1.15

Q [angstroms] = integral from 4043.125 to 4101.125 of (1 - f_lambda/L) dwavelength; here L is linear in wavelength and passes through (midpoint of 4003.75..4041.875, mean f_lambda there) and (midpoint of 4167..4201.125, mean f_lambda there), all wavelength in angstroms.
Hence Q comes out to 1.94 angstroms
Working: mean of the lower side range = 21.1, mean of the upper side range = 20.2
